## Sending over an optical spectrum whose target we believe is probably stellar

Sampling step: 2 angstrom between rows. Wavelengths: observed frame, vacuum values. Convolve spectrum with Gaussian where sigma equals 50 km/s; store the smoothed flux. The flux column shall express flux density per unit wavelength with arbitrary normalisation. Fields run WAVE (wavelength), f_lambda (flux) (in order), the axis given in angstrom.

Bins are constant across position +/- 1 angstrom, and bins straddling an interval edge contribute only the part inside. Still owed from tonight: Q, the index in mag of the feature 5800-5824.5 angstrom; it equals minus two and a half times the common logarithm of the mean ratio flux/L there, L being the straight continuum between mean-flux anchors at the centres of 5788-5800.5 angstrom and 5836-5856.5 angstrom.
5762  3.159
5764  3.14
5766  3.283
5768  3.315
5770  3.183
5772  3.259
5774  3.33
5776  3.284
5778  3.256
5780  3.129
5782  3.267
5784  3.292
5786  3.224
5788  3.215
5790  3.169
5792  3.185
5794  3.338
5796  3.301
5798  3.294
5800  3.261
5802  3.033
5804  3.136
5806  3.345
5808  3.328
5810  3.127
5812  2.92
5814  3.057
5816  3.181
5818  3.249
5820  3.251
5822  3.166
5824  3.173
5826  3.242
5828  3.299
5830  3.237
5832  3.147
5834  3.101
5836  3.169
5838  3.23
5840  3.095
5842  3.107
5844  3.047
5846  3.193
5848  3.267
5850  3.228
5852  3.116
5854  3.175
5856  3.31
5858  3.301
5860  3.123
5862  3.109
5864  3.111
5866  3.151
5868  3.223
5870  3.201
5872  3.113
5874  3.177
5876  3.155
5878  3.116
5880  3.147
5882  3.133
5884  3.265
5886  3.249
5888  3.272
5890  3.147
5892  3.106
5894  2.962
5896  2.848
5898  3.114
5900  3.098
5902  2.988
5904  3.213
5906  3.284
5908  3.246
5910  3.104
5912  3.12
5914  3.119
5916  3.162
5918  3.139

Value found 0.02 mag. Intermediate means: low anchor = 3.25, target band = 3.17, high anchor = 3.17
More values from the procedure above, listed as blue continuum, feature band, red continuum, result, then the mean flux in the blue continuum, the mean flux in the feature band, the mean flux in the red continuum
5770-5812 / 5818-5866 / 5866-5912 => 0.00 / 3.23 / 3.18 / 3.14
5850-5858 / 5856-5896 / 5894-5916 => 0.00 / 3.22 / 3.16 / 3.11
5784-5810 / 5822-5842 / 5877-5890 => 0.01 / 3.23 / 3.18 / 3.19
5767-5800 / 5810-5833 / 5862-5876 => 0.01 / 3.25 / 3.17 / 3.16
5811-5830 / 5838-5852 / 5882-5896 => 0.00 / 3.17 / 3.16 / 3.14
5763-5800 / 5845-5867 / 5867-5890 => 0.00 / 3.25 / 3.19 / 3.18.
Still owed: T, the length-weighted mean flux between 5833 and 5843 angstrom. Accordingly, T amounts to 3.14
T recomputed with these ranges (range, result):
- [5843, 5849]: 3.17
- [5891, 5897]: 2.97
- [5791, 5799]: 3.28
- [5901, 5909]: 3.18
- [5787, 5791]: 3.19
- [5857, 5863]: 3.18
